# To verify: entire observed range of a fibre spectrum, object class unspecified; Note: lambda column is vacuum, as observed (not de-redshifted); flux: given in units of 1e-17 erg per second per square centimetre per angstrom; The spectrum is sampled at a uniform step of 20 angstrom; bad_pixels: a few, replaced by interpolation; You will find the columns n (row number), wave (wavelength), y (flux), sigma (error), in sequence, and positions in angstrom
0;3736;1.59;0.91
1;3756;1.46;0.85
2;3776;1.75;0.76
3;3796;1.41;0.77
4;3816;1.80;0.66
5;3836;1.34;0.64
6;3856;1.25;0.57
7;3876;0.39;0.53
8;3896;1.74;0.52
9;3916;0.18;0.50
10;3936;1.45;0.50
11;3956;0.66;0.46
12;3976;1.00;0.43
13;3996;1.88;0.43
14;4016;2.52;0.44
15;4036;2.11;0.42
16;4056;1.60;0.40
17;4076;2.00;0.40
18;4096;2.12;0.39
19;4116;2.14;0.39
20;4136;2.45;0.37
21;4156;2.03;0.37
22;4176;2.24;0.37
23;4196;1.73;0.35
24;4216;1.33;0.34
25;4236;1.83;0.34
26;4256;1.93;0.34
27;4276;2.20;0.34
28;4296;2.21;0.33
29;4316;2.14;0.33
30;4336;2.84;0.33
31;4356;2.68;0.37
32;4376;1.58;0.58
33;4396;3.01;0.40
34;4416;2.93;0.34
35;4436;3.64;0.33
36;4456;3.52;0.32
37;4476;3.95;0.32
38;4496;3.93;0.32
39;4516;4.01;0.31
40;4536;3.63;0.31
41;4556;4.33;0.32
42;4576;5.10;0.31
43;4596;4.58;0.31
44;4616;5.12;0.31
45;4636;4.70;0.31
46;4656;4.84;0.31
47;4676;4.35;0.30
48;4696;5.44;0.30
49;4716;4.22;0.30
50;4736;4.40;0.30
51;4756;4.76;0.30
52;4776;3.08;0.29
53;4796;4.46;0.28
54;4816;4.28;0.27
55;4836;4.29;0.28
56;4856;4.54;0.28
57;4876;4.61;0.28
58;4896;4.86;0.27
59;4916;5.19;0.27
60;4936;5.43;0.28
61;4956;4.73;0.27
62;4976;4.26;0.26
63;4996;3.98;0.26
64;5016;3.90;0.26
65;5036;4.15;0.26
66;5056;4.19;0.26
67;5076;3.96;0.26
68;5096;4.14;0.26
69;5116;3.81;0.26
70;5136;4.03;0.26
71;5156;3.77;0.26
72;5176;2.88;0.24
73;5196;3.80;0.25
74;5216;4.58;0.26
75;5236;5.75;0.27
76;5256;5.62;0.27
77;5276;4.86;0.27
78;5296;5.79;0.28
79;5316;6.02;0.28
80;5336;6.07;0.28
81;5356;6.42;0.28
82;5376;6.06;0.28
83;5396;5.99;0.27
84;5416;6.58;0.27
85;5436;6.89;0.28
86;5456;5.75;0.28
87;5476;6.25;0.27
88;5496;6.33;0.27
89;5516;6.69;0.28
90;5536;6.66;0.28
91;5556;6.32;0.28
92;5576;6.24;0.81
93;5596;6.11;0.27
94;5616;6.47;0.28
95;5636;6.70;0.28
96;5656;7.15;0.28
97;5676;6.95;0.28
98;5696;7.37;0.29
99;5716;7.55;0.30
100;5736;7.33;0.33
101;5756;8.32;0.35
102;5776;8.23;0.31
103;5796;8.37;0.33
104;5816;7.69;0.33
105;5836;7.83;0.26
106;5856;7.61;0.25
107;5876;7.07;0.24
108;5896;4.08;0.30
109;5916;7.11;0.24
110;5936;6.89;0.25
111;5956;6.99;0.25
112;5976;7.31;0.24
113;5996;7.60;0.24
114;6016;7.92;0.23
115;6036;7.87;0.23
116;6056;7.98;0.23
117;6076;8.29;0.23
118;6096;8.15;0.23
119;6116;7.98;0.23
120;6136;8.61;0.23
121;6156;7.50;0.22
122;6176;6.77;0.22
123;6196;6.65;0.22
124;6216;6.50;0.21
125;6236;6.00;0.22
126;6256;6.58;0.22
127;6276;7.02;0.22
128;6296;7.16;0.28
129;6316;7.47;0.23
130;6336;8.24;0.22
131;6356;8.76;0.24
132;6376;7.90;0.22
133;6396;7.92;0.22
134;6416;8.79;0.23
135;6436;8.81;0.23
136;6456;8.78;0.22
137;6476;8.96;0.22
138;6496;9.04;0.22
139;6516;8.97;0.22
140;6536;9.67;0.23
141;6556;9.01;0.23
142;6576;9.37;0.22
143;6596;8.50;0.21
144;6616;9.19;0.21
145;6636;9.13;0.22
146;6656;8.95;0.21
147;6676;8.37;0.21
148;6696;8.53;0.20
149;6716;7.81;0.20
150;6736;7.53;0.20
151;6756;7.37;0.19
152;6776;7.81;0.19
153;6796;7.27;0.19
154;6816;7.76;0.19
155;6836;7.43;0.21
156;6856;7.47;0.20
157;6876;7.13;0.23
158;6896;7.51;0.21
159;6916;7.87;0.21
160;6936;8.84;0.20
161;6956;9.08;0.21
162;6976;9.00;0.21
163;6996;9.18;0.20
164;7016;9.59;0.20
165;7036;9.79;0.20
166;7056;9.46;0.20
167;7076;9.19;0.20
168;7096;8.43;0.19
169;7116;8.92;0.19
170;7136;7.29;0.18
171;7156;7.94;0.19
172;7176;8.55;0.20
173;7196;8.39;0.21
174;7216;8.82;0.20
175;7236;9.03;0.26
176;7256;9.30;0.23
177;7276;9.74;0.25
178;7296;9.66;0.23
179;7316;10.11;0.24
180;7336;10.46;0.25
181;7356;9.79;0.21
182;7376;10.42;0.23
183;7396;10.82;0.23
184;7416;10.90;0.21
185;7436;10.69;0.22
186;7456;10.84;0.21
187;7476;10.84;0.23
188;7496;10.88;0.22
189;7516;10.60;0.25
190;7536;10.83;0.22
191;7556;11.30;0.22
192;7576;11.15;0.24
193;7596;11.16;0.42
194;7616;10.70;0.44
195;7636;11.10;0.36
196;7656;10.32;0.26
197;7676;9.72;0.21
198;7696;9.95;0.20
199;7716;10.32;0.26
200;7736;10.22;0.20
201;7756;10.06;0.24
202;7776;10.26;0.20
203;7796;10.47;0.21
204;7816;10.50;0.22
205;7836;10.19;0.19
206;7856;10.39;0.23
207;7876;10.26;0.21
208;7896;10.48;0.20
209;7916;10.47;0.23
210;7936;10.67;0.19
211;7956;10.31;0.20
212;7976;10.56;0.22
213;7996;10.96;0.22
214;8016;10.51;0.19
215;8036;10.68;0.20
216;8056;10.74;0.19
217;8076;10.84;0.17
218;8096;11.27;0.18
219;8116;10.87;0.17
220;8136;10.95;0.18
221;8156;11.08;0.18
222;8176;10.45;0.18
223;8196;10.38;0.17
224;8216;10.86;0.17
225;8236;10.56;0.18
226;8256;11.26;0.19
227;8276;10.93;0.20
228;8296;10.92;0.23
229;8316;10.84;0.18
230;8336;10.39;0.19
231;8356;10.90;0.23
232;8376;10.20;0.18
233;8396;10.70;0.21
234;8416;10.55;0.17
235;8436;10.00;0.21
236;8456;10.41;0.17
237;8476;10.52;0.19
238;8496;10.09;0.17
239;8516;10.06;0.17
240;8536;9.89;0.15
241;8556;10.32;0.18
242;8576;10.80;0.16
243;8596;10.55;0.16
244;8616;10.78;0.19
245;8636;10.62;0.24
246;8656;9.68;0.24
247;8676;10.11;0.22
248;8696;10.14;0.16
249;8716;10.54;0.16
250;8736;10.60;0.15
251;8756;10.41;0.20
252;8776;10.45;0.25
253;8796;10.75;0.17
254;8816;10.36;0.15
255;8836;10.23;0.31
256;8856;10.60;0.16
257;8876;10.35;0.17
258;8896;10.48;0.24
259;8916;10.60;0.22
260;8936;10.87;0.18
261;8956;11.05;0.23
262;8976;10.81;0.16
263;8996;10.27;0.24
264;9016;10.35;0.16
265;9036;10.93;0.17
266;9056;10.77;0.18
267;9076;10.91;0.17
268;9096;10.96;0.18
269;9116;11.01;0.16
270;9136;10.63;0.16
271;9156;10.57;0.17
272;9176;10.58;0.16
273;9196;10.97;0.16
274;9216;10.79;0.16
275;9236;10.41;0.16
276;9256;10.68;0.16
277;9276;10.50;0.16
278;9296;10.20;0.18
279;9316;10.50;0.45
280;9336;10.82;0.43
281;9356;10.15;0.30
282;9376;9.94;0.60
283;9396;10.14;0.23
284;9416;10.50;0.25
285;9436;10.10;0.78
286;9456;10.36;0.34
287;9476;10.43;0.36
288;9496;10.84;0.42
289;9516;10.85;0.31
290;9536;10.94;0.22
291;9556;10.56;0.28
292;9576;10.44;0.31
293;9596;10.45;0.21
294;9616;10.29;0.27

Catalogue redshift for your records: 0.00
